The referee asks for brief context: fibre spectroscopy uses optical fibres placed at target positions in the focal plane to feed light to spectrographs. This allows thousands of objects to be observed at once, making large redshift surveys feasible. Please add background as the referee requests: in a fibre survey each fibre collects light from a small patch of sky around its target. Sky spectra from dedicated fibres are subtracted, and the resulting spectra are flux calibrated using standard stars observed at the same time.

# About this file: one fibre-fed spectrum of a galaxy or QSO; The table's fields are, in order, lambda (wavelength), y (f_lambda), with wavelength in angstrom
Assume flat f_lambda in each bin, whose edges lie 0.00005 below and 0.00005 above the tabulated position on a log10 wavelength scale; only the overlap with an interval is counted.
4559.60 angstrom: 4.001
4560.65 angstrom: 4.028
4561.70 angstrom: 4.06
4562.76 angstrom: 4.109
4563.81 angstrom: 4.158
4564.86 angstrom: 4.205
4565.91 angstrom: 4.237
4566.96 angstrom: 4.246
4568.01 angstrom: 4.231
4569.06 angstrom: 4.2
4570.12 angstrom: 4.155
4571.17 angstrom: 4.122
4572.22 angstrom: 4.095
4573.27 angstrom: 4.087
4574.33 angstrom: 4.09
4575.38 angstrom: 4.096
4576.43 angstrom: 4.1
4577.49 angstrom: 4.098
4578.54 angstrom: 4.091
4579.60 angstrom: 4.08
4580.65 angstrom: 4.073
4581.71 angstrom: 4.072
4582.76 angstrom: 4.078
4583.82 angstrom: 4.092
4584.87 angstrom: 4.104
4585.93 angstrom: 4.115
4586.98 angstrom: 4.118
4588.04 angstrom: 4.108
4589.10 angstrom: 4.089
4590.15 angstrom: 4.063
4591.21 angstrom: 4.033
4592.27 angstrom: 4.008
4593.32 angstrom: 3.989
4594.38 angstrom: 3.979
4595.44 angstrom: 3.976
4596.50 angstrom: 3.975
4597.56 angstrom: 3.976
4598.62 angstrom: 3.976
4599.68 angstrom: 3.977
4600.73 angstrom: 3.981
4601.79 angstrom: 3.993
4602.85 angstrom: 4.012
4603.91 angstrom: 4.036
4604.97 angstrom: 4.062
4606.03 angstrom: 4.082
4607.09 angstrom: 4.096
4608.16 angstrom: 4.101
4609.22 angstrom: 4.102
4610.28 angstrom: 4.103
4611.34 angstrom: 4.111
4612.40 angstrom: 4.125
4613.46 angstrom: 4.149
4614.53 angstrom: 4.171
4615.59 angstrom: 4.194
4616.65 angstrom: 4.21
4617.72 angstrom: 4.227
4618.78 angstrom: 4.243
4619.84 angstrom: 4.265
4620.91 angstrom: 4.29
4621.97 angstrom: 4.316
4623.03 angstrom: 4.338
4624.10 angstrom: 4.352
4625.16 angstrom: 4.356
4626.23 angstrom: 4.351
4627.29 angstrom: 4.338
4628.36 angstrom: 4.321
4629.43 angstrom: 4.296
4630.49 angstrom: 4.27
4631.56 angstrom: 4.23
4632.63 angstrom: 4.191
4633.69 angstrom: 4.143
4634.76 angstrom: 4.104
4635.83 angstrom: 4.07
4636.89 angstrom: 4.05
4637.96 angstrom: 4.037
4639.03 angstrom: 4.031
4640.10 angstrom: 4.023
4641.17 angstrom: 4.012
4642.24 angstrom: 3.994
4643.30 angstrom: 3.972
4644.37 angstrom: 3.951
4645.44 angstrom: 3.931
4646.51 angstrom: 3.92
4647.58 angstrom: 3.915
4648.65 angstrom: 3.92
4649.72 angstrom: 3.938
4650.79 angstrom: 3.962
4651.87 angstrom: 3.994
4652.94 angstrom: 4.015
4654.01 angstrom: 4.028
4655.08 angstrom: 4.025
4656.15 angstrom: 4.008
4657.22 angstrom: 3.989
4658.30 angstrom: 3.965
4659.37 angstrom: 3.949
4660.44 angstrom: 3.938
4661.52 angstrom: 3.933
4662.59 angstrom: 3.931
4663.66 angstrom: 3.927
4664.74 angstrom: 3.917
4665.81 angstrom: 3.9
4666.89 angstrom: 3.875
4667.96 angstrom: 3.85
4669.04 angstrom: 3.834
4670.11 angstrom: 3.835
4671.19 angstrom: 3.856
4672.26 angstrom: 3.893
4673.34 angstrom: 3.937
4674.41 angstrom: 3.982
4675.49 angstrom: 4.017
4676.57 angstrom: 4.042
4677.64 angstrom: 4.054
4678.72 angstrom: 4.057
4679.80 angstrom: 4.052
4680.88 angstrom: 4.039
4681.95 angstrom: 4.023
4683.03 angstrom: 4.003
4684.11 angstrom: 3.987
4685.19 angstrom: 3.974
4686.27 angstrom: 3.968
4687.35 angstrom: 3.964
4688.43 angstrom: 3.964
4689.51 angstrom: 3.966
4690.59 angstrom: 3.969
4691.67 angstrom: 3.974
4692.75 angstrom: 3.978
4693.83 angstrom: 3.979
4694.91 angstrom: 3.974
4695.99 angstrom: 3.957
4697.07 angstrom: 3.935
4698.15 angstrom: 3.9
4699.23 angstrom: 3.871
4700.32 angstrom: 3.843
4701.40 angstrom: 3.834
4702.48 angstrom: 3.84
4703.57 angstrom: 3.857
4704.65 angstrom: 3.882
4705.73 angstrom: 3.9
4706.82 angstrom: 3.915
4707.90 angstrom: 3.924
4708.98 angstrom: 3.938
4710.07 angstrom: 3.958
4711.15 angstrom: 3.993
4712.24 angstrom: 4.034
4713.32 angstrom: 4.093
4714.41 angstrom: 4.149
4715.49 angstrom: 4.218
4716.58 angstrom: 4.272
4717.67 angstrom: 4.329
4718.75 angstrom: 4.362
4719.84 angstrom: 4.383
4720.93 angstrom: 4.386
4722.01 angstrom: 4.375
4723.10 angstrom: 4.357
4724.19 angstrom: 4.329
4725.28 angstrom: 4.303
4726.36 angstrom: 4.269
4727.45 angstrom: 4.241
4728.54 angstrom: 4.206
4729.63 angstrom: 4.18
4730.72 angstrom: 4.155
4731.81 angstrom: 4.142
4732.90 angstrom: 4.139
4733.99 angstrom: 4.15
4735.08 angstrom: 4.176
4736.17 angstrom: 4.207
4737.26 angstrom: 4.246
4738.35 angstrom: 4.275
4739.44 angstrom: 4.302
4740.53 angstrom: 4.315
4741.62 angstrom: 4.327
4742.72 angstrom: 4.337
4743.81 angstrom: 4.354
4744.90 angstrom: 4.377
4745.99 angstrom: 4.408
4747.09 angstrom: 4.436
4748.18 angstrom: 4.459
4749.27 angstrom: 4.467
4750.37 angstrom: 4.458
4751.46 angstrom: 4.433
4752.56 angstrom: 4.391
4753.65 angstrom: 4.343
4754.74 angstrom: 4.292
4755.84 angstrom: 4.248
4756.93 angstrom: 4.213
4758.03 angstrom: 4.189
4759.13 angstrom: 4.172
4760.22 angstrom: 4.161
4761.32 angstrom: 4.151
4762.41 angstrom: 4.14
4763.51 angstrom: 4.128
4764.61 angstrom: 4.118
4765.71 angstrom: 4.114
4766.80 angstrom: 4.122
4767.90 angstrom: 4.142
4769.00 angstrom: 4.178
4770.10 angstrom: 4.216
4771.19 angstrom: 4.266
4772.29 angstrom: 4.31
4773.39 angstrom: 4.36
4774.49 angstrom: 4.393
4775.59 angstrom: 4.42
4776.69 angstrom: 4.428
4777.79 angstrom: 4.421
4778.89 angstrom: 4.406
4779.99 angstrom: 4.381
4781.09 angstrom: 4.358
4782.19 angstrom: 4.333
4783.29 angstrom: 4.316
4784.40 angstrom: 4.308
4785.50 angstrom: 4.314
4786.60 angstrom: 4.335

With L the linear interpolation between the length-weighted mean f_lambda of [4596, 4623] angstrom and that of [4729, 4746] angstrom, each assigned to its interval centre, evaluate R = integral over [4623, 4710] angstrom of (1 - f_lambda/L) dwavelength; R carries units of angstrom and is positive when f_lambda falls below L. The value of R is 3.67 angstrom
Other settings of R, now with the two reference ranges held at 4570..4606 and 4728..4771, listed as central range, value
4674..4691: 0.7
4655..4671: 0.9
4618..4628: -0.5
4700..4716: 0.9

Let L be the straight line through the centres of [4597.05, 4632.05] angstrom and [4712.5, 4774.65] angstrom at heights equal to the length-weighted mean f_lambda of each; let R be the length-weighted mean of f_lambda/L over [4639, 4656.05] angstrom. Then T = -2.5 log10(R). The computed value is 0.058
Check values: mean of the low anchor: 4.17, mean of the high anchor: 4.27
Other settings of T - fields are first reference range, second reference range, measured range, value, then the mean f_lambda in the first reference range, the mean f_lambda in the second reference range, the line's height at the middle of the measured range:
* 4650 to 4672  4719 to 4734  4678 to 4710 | 0.041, 3.94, 4.26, 4.1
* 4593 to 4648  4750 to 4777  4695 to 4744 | 0.020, 4.11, 4.25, 4.21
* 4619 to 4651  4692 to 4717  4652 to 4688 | 0.023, 4.13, 3.97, 4.05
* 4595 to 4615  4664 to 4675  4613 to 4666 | -0.034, 4.05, 3.89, 3.96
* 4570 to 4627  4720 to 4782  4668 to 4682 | 0.062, 4.11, 4.28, 4.2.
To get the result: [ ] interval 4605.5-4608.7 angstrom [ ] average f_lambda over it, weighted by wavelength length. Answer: 4.08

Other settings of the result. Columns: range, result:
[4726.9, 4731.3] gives 4.19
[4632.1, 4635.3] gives 4.15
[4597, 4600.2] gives 3.97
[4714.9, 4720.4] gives 4.31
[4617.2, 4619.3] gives 4.24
